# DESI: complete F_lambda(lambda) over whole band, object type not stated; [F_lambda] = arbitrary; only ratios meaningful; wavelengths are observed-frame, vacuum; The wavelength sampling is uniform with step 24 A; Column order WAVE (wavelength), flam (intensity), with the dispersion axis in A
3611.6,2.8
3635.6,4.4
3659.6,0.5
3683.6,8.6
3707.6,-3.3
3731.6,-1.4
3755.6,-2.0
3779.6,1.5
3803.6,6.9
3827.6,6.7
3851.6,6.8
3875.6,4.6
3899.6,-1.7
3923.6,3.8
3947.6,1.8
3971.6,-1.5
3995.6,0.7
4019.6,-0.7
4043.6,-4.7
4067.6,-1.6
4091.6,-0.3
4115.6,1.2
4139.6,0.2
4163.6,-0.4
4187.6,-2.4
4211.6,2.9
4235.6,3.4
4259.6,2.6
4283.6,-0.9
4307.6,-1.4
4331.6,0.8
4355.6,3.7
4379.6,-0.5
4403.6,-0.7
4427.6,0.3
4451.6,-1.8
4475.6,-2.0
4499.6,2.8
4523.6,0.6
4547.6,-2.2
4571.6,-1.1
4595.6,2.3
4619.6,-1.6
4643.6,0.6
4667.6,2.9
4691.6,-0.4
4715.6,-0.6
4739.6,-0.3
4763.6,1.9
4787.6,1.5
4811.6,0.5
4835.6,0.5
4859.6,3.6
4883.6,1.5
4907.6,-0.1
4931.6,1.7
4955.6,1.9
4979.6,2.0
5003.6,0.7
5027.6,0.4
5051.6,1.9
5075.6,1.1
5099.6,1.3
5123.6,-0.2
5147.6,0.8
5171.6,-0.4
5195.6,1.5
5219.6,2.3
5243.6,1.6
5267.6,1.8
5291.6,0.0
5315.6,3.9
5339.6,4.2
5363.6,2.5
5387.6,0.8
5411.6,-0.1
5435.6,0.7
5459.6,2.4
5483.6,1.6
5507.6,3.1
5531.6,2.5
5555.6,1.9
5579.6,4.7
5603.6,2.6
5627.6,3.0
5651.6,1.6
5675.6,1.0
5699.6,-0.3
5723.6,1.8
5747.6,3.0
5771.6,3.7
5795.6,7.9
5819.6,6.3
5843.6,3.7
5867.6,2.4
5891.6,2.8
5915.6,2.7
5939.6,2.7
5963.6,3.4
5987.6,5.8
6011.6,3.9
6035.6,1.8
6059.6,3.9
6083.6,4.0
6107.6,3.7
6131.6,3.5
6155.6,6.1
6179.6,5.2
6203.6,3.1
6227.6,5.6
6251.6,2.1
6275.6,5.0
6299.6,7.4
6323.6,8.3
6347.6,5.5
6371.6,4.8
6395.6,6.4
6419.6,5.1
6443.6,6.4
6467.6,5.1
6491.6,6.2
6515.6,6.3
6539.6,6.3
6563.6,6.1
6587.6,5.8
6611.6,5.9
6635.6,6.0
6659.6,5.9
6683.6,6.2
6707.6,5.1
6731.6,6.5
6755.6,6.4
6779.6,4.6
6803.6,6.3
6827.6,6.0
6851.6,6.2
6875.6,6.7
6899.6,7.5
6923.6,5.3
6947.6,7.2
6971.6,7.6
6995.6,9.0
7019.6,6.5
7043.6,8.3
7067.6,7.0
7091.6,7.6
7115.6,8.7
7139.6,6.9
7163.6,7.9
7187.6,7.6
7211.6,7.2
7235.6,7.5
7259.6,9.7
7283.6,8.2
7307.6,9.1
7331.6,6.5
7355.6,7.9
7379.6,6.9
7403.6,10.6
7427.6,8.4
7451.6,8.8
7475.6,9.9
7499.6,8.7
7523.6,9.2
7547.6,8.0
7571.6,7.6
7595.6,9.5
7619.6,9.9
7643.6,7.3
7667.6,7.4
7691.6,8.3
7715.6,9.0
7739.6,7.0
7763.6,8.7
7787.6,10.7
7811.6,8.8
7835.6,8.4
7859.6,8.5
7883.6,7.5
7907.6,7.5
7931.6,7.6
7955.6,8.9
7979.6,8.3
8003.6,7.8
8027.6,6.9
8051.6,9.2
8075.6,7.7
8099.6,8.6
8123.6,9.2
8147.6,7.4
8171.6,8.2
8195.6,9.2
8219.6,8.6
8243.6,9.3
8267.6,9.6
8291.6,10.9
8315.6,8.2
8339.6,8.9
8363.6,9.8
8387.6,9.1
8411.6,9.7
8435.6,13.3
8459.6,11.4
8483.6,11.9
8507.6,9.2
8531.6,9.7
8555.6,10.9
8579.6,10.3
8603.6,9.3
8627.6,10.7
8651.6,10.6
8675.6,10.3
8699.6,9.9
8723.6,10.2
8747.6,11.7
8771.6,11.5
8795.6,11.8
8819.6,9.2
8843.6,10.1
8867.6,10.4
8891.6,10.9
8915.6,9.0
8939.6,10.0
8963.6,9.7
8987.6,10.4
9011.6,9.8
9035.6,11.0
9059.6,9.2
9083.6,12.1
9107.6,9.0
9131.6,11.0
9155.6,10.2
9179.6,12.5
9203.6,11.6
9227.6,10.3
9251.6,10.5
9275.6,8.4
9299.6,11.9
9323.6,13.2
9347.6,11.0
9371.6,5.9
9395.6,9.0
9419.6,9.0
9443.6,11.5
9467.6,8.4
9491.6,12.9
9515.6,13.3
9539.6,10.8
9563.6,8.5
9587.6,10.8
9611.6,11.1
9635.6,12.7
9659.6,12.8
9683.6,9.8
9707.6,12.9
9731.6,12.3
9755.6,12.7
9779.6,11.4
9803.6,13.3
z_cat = 0.58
